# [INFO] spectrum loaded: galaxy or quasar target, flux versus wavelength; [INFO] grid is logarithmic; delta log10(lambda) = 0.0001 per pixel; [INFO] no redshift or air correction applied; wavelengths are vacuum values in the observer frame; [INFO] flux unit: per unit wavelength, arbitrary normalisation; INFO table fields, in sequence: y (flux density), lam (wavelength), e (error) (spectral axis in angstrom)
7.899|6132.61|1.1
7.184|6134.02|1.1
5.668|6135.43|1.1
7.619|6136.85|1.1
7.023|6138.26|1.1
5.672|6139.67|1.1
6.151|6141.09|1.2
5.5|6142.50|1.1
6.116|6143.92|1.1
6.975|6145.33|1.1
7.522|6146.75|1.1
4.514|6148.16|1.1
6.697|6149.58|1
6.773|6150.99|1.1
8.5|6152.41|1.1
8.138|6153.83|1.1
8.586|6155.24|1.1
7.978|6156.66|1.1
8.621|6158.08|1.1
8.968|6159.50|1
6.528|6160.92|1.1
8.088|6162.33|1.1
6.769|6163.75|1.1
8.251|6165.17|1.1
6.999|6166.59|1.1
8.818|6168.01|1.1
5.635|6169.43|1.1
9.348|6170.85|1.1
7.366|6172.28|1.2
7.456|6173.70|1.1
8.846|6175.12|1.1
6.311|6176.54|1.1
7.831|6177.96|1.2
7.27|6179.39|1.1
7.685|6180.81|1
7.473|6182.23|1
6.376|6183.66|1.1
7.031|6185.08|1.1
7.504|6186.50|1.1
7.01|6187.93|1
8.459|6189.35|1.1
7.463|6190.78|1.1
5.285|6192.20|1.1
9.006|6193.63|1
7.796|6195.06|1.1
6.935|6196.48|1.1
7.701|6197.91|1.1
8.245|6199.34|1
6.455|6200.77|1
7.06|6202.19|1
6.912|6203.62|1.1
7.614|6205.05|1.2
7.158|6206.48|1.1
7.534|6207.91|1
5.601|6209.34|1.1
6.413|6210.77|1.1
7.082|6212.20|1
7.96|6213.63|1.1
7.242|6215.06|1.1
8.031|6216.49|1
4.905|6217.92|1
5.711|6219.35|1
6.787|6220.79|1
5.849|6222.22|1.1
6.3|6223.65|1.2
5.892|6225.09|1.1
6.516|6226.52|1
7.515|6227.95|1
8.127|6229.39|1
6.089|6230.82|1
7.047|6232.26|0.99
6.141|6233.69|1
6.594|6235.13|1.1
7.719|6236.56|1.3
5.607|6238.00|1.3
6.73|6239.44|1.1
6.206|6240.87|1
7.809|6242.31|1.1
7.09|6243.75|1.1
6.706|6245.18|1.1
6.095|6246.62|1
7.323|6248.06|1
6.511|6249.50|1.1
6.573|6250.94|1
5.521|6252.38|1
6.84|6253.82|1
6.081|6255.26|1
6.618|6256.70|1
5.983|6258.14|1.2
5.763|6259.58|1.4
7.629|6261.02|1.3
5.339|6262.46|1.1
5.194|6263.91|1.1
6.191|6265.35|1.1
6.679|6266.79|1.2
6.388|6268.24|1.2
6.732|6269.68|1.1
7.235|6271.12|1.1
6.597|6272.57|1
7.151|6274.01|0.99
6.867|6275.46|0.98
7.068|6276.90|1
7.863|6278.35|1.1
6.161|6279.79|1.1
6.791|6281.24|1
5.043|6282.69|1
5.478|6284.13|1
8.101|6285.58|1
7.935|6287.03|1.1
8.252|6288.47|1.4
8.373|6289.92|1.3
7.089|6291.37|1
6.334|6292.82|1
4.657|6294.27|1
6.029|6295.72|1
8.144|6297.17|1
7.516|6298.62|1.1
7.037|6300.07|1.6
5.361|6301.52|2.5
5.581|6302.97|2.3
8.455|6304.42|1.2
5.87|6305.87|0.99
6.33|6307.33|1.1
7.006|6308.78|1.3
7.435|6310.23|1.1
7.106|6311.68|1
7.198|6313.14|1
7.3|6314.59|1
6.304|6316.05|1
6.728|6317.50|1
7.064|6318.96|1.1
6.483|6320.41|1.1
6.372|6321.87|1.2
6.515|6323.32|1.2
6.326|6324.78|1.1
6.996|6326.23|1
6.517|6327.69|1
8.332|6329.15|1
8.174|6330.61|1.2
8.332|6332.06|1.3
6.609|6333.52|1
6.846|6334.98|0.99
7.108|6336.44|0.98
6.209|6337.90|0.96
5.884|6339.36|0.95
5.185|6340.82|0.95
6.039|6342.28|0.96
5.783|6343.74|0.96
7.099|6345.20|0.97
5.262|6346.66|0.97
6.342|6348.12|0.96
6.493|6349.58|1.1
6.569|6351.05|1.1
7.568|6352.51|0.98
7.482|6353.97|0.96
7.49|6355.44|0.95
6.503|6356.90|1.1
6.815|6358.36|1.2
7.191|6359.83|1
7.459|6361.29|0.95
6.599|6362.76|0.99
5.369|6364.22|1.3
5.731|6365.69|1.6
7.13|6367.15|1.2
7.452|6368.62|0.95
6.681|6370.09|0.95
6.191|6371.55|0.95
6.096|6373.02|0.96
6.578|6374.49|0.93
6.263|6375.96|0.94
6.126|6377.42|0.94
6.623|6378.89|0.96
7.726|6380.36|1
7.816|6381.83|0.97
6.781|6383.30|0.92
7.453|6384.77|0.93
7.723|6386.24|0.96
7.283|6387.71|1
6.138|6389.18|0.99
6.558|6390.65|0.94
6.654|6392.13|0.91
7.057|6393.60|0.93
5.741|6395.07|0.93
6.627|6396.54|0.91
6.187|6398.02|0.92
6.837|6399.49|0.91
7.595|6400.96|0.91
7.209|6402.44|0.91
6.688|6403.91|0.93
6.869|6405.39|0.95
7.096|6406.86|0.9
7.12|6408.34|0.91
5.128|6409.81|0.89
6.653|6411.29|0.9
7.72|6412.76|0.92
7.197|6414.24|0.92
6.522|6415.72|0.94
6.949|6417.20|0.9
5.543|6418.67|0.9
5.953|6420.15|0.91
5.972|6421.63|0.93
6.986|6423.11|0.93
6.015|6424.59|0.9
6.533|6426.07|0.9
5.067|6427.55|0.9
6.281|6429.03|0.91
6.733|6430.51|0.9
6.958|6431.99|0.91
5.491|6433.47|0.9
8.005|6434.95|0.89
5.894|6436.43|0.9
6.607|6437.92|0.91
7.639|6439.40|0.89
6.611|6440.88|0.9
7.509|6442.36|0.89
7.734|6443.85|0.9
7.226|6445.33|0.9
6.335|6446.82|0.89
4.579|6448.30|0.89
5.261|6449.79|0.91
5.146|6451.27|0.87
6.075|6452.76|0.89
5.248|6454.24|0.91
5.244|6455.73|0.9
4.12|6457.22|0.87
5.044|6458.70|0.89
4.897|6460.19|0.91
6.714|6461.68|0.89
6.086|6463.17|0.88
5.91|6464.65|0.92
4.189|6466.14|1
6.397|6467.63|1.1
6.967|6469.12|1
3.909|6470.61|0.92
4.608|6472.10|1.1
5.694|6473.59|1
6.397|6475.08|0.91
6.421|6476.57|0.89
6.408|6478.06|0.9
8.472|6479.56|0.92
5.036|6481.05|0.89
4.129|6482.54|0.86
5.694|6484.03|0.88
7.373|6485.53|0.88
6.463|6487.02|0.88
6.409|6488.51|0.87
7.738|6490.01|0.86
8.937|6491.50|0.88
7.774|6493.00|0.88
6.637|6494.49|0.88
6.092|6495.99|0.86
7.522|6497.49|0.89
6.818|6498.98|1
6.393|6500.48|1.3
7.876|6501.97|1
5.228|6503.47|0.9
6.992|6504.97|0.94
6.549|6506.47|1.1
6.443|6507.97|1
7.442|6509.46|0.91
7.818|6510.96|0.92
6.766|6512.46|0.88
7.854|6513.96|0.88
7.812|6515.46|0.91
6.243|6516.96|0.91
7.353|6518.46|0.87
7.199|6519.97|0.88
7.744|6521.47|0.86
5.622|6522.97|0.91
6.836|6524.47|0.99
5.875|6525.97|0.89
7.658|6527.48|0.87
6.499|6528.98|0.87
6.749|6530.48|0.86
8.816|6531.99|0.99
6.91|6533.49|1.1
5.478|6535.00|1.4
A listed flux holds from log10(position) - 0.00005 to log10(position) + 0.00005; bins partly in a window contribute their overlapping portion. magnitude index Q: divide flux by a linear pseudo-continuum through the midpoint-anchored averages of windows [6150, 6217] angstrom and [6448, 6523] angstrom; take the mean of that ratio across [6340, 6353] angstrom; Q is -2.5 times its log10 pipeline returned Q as 0.10 mag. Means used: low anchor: 7.49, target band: 6.23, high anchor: 6.33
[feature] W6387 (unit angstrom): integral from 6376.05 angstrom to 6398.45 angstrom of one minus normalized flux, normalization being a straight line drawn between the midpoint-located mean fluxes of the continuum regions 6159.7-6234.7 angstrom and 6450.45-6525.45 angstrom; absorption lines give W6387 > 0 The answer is -0.6 angstrom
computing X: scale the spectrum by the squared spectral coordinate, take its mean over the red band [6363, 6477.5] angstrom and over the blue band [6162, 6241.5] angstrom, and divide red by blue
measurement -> 0.96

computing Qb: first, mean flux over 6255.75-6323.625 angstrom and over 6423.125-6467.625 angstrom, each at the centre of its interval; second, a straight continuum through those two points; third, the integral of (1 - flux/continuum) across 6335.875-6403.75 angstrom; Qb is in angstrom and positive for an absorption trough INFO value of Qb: -3.1 angstrom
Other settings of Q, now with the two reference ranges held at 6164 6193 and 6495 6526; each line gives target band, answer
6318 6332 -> 0.02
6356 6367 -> 0.09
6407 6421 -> 0.08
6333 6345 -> 0.15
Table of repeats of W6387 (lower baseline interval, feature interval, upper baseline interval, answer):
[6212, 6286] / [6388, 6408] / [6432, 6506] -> -1.2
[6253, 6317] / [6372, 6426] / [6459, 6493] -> -2.8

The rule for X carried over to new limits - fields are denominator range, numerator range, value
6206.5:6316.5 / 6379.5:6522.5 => 1.03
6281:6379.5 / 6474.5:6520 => 1.07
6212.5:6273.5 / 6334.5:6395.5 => 1.05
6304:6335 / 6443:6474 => 0.83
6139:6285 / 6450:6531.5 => 1.01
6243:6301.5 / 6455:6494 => 0.97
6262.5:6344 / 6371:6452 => 1.01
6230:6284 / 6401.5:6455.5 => 1.04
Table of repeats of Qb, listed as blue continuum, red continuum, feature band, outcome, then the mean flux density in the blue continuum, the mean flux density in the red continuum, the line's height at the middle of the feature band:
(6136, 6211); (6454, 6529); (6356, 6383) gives 0.3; 7.28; 6.43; 6.76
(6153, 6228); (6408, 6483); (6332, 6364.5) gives -0.2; 7.29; 6.11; 6.56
